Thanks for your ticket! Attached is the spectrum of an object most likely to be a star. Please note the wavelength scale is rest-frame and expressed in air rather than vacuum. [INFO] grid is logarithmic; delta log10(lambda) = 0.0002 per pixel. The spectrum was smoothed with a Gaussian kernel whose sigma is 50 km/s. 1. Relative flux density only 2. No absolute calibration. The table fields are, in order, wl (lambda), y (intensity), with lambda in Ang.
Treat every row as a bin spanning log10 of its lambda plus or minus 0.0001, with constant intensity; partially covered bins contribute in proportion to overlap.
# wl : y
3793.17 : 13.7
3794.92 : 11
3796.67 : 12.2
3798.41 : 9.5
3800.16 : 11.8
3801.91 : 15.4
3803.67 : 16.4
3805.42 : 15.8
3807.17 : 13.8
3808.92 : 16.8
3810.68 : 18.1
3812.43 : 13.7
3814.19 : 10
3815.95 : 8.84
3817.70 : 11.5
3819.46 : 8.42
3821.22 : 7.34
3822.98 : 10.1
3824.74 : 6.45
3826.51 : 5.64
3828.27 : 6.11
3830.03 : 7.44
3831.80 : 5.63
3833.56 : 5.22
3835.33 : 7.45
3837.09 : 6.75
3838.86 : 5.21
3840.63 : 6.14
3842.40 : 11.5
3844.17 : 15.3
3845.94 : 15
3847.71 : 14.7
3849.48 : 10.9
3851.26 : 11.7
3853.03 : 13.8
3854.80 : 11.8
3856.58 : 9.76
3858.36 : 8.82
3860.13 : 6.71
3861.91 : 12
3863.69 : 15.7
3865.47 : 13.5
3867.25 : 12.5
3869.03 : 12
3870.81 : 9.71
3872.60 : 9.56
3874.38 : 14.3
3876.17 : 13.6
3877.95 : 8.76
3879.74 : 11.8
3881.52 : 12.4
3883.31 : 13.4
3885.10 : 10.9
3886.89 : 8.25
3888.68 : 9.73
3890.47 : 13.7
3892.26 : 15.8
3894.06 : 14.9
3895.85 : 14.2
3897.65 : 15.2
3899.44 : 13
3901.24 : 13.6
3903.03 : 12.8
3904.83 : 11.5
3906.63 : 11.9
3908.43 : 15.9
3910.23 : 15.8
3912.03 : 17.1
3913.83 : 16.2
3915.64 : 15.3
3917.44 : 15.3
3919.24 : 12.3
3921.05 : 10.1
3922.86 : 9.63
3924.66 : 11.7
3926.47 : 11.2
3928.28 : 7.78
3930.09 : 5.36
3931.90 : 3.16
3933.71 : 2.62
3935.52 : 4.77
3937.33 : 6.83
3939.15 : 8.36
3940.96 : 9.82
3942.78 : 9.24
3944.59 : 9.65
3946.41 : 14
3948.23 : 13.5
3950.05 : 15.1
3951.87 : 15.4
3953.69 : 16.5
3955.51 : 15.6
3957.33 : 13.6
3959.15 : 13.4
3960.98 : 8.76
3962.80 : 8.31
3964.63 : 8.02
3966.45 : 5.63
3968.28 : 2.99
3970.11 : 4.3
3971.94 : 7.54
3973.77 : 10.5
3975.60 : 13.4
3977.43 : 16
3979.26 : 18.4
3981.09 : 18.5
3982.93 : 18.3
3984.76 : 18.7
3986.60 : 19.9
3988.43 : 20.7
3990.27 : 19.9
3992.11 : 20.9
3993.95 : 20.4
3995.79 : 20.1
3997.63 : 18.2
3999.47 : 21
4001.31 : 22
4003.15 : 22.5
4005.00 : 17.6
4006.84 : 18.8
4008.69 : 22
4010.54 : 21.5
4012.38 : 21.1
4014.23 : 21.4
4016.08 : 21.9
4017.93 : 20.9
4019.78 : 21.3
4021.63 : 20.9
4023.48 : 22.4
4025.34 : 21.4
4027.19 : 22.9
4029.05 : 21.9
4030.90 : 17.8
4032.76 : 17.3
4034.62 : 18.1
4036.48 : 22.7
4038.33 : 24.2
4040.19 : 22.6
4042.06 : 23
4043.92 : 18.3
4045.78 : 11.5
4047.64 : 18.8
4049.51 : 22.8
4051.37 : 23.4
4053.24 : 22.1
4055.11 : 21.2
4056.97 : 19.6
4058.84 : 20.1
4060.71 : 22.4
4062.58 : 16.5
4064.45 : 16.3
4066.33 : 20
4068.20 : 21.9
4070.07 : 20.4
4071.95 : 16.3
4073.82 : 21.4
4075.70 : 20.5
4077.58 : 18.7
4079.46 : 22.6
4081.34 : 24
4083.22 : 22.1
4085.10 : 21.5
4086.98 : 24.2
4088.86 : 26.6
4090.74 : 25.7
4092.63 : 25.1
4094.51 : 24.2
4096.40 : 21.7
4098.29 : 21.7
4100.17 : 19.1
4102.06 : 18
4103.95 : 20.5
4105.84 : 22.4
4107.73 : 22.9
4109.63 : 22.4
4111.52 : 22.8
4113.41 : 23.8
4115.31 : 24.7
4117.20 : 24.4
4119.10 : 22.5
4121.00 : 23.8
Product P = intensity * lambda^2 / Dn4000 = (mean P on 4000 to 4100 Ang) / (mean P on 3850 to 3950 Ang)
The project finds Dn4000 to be 1.97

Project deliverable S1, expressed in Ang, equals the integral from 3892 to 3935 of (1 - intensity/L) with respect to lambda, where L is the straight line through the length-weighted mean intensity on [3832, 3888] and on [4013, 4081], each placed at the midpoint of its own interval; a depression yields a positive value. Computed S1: 4.4 Ang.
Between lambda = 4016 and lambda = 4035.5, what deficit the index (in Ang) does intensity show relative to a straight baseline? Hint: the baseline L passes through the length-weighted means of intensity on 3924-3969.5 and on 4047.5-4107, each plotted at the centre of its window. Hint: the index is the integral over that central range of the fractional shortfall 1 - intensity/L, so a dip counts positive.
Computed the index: -4.6 Ang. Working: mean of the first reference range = 9.61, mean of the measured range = 20.6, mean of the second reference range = 21.3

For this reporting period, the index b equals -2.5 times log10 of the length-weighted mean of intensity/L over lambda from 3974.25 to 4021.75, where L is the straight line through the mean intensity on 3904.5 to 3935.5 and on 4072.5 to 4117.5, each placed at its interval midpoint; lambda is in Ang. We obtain -0.21 mag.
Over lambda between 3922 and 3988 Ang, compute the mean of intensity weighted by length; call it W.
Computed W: 11.1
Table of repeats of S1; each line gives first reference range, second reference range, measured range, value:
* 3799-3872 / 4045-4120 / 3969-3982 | 3.4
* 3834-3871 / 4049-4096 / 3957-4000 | 6.9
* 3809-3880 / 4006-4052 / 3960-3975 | 8.8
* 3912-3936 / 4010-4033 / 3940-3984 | 7.1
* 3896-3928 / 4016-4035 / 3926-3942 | 8.9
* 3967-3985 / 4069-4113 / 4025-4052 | -4.3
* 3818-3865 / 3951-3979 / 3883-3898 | -4.1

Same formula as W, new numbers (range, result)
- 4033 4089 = 20.7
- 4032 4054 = 20.4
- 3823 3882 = 10.2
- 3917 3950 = 9.25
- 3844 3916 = 12.7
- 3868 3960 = 11.9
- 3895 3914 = 14.2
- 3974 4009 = 19.1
